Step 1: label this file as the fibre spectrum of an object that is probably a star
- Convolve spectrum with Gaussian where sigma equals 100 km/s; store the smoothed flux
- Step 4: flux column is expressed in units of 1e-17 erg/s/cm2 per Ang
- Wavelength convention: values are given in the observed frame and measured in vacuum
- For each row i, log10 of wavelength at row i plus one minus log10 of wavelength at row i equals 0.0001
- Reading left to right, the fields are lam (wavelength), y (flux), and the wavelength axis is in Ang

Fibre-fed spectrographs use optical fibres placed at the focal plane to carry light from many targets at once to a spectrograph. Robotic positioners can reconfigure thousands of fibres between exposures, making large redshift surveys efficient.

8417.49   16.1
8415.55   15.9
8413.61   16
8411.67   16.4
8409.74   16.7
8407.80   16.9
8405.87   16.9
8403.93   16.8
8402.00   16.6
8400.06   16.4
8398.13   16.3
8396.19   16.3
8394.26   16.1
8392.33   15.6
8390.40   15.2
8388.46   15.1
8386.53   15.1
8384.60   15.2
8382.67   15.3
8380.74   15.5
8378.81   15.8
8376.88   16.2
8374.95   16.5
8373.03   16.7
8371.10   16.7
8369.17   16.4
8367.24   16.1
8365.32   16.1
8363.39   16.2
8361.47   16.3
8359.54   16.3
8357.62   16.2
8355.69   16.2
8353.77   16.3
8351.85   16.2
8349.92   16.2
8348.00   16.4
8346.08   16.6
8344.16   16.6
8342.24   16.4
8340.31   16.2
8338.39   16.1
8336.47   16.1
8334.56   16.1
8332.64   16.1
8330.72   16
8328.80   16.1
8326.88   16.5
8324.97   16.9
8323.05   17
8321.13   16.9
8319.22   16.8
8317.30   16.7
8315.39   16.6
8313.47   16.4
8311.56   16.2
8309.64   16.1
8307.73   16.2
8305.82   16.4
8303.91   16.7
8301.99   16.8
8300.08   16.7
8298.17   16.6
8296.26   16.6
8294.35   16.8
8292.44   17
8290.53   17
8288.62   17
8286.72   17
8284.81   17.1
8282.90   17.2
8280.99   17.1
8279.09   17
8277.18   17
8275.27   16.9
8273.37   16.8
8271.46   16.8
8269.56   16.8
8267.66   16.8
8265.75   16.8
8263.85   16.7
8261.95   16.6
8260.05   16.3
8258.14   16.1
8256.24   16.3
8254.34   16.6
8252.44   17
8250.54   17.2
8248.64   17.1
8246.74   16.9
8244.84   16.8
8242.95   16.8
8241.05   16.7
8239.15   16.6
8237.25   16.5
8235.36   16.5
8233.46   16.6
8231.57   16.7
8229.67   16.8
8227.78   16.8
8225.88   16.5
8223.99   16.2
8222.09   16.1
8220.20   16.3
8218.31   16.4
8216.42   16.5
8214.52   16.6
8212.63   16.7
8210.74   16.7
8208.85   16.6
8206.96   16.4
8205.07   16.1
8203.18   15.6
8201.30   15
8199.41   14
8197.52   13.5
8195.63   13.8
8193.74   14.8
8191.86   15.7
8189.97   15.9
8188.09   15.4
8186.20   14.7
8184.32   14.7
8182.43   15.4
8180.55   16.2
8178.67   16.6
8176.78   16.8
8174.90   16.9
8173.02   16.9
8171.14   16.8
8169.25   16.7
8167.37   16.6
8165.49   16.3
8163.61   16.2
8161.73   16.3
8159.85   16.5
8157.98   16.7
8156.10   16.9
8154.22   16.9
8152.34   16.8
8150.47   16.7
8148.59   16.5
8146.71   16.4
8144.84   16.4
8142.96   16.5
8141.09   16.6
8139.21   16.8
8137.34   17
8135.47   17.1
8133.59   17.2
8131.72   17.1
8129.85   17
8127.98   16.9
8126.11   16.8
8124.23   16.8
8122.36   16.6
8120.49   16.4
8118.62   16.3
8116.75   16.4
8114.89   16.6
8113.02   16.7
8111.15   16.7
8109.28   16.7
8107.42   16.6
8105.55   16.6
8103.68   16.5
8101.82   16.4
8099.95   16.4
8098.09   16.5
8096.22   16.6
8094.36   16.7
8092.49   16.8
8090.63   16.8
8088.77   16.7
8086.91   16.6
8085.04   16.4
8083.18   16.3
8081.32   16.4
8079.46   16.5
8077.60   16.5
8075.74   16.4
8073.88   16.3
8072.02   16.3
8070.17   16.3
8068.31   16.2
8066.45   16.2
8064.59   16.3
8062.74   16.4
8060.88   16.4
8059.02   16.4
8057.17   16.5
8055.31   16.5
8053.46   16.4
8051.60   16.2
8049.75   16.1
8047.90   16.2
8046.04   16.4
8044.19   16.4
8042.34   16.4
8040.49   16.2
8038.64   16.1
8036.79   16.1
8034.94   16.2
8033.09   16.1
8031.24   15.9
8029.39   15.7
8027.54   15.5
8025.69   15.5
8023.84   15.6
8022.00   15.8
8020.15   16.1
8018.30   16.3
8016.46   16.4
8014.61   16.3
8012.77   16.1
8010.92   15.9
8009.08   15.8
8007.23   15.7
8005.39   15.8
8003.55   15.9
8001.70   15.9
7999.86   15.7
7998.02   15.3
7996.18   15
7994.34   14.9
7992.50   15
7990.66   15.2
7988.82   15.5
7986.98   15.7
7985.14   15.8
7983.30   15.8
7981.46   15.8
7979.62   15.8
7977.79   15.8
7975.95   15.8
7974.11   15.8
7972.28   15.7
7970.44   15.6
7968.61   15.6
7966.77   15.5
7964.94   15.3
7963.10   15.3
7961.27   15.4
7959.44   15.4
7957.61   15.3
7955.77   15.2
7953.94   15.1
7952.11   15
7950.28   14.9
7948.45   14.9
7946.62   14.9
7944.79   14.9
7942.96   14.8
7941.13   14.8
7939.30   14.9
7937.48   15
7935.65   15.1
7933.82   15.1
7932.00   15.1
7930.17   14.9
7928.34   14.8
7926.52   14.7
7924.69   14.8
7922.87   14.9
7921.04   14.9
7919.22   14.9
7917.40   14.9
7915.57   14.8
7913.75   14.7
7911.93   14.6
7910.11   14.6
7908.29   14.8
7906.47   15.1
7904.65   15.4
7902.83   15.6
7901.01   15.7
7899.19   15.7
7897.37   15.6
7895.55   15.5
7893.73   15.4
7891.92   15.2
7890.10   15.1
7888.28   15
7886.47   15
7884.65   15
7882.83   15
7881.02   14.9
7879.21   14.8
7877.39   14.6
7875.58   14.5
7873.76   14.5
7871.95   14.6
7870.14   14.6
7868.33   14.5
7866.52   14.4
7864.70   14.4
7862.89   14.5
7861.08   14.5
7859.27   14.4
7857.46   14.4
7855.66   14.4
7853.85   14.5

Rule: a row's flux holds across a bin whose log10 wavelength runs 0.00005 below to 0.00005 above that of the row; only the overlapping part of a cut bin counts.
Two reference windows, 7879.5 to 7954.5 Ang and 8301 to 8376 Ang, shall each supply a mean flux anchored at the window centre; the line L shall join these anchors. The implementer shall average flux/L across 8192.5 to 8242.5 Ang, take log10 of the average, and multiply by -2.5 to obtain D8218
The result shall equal 0.00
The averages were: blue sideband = 15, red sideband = 16.4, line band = 16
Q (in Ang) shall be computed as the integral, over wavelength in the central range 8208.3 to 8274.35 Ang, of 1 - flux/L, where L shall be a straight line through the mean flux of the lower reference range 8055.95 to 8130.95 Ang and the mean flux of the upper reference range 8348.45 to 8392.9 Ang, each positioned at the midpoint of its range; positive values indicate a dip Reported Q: -1.6 Ang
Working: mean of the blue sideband 16.5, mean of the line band 16.6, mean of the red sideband 16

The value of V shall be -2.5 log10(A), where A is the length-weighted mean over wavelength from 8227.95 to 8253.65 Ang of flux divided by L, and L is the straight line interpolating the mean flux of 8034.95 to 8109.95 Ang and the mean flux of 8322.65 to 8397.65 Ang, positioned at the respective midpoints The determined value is -0.04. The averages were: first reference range 16.4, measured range 16.8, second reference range 16.1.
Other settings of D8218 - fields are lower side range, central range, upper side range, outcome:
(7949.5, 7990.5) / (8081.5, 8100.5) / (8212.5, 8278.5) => -0.04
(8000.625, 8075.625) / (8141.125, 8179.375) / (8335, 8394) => -0.03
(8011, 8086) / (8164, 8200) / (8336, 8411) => 0.03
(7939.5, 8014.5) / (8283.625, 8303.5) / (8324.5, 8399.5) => -0.06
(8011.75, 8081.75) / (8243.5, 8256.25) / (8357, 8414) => -0.05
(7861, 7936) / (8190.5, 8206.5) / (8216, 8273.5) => 0.11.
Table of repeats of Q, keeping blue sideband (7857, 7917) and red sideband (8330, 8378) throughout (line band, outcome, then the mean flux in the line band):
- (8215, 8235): -0.7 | 16.5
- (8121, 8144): -1.8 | 16.9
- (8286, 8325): -1.3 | 16.7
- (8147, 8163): -1.0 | 16.6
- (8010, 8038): -1.2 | 16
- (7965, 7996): -0.8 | 15.6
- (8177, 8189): 0.2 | 15.6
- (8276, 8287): -0.7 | 17.1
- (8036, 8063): -1.6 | 16.3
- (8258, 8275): -0.7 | 16.7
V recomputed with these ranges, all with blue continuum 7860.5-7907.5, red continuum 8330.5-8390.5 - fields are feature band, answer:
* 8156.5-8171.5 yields -0.060 mag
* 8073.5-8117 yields -0.074 mag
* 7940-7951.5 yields 0.018 mag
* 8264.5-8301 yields -0.066 mag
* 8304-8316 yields -0.025 mag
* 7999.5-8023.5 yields -0.049 mag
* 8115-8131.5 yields -0.077 mag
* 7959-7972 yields -0.021 mag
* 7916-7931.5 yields 0.016 mag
